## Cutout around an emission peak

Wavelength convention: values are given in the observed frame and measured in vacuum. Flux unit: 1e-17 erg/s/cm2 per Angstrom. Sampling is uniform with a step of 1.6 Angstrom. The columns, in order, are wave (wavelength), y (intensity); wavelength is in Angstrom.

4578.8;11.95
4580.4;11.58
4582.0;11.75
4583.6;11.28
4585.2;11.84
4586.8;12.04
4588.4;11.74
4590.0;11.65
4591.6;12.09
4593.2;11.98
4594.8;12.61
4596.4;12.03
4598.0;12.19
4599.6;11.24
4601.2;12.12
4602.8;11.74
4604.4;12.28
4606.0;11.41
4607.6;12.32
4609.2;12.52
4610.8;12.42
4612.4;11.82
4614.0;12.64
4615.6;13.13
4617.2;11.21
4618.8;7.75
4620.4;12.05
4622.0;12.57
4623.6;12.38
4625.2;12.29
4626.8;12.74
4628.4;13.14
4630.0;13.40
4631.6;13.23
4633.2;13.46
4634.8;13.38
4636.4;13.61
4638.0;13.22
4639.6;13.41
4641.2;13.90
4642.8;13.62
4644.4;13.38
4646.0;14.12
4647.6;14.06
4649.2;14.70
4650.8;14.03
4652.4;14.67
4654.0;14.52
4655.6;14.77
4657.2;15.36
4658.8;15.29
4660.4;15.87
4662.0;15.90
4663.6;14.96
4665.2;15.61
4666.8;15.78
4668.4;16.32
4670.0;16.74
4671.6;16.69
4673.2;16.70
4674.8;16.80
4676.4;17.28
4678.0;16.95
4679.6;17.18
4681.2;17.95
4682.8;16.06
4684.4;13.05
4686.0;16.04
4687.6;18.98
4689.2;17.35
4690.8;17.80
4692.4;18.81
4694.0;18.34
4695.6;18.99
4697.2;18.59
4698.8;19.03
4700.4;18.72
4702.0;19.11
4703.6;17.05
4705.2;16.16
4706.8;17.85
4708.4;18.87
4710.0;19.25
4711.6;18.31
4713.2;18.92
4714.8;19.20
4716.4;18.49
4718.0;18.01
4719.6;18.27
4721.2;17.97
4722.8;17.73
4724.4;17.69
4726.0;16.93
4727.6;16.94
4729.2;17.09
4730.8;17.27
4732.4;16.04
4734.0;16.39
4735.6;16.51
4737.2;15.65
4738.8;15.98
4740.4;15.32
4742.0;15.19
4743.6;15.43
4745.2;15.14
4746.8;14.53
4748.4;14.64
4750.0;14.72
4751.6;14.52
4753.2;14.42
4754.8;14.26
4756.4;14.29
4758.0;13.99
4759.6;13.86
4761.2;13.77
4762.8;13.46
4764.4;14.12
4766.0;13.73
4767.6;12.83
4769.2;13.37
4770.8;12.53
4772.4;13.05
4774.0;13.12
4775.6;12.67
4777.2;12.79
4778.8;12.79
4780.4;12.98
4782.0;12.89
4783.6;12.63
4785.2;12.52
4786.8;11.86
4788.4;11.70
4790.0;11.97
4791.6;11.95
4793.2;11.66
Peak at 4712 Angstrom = C IV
